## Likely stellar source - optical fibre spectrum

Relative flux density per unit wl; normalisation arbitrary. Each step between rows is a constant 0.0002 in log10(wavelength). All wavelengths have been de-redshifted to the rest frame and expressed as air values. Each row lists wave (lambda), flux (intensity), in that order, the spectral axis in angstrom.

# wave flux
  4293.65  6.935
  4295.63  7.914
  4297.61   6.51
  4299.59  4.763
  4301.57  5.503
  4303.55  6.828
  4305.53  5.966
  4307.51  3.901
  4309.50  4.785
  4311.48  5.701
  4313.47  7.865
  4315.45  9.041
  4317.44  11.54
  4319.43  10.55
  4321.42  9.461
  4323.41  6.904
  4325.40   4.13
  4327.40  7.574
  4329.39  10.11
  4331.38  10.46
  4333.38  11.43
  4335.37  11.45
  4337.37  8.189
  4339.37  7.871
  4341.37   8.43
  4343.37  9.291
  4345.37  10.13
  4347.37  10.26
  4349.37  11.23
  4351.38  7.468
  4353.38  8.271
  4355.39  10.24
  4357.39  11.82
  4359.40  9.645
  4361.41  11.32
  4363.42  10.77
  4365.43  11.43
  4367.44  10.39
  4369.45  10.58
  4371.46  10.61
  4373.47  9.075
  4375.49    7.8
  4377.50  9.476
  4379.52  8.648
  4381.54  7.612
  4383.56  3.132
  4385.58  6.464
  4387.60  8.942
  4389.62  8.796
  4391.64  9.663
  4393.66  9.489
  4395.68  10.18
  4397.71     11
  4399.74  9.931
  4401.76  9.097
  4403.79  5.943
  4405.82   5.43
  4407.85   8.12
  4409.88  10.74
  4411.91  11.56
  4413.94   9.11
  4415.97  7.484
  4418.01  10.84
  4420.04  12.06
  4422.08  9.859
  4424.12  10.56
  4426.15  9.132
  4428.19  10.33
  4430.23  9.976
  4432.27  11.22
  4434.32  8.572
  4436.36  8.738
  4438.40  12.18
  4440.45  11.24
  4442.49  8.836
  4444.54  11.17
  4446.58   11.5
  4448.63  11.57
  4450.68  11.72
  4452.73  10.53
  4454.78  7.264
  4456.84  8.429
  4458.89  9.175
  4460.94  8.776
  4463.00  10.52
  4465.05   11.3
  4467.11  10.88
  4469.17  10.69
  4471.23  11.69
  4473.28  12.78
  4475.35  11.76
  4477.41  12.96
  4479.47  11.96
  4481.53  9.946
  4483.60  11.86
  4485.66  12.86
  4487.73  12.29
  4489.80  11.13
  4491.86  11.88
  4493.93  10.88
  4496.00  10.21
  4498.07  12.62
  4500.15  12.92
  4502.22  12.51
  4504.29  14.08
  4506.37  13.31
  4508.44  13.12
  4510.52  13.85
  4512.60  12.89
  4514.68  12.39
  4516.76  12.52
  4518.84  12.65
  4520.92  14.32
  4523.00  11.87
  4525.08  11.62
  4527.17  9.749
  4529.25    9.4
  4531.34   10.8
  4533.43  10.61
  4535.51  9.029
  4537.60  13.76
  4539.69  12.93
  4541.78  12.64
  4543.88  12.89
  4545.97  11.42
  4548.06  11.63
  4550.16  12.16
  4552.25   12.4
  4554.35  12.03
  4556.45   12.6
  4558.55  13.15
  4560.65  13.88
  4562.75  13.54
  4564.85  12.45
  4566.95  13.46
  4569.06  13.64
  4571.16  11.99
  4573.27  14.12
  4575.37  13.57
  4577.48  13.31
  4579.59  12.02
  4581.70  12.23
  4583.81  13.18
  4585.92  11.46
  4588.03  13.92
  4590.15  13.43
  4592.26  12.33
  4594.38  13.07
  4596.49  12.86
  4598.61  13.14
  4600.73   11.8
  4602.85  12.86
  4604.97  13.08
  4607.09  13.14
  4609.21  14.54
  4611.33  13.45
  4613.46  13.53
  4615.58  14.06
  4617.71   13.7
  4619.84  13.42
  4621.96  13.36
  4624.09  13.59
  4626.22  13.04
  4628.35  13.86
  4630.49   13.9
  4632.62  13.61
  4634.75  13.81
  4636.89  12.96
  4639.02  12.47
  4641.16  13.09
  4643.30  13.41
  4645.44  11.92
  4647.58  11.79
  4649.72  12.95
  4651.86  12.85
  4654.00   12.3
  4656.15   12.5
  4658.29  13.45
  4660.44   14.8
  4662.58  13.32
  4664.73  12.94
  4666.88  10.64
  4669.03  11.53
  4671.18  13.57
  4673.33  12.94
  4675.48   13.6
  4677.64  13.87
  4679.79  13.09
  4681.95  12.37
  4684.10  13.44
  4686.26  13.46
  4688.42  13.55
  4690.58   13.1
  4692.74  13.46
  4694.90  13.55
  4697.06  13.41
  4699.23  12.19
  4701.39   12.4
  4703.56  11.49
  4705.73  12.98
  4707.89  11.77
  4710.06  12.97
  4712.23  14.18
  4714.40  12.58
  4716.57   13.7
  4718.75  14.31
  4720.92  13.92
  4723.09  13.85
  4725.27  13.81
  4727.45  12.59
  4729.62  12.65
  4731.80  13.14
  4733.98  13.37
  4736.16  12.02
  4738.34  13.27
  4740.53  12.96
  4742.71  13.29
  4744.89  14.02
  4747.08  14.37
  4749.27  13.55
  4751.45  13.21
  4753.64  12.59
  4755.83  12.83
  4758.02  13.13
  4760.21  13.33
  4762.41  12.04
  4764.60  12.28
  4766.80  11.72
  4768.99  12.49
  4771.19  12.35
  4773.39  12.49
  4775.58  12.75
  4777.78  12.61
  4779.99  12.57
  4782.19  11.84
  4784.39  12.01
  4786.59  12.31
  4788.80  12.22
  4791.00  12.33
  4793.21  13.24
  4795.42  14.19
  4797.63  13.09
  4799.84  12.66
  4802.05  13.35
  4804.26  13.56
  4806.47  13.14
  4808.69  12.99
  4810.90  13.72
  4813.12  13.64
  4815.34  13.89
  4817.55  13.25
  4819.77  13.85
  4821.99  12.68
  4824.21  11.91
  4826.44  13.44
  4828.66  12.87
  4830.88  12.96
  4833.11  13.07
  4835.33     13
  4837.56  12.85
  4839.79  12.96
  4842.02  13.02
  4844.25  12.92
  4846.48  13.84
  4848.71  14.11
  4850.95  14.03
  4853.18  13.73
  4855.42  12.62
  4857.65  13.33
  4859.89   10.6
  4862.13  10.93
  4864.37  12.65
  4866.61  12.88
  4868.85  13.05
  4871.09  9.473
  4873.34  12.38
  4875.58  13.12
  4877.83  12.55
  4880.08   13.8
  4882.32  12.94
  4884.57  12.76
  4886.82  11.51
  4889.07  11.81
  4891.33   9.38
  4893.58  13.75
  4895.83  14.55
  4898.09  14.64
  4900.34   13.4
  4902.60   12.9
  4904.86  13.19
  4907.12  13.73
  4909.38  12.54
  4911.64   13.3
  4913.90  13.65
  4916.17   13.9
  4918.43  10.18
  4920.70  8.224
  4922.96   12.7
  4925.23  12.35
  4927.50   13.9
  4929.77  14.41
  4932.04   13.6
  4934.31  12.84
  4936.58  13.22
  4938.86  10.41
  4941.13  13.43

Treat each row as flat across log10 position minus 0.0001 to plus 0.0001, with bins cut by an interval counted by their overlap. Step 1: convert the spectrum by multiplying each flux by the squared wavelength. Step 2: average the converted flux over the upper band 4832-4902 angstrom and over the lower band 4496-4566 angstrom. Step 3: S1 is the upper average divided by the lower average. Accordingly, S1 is 1.19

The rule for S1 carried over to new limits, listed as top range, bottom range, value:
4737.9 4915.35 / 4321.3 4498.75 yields 1.56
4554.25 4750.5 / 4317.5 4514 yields 1.43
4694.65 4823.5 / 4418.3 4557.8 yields 1.28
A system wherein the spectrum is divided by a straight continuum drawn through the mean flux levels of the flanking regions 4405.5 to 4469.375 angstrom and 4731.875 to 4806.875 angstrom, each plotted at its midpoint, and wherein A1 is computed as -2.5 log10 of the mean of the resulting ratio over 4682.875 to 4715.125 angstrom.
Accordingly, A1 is -0.06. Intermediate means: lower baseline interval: 10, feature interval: 13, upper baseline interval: 12.9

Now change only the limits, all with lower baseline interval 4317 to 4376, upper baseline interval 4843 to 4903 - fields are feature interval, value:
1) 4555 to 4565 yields -0.21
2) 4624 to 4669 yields -0.14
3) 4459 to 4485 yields -0.09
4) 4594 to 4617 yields -0.19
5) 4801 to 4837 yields -0.07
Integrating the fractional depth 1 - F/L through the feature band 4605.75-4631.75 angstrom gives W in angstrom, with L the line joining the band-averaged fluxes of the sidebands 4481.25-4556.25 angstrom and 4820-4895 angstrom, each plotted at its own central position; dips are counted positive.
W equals -3.0 angstrom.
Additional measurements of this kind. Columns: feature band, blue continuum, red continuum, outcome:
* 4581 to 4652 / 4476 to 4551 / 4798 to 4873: -4.56 angstrom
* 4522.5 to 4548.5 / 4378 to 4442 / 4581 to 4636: 0.84 angstrom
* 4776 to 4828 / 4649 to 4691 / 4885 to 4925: -0.91 angstrom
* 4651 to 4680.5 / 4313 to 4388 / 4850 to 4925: -4.72 angstrom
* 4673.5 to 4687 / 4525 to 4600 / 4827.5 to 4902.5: -0.78 angstrom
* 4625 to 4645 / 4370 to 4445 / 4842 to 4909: -4.25 angstrom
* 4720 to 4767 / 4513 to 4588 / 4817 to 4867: -1.38 angstrom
